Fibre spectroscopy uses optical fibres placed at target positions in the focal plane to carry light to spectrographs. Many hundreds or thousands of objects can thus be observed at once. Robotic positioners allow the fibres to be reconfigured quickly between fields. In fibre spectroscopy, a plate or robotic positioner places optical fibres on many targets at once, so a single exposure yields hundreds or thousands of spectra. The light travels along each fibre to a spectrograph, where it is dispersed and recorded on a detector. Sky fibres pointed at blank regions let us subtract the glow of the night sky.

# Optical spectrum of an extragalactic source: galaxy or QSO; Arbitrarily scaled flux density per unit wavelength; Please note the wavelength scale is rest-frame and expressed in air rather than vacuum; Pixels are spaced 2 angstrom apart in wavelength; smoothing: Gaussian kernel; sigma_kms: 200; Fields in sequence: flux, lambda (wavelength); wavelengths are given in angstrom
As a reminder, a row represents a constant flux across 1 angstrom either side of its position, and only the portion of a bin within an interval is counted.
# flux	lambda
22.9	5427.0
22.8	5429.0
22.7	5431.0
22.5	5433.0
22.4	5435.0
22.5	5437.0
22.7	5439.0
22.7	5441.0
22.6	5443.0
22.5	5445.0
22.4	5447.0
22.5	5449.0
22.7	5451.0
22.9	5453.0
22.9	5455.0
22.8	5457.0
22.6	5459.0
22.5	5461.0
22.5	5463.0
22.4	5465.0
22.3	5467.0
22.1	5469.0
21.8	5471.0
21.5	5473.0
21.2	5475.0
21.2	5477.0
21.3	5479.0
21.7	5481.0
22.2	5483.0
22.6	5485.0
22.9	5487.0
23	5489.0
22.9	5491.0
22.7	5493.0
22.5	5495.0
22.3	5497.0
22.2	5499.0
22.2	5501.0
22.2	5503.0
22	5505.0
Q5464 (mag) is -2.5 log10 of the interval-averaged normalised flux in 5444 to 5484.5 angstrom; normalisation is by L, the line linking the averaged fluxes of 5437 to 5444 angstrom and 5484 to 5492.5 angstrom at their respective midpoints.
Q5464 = 0.03 mag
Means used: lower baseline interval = 22.6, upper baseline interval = 22.8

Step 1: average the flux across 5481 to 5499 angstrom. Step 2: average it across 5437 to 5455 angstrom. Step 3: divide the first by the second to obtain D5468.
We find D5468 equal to 1.0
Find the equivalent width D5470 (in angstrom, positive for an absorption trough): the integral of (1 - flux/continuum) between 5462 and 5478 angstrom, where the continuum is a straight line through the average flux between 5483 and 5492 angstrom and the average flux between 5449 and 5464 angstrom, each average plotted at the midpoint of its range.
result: 0.6 angstrom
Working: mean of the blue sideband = 22.7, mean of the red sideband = 22.8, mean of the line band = 21.9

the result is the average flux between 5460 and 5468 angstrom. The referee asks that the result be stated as 22.4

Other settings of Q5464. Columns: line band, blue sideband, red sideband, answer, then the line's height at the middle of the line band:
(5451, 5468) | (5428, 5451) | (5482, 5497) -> 0.00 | 22.6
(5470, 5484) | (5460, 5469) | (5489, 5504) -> 0.04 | 22.4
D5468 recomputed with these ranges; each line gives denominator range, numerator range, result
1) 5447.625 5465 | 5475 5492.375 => 0.98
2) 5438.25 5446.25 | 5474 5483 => 0.95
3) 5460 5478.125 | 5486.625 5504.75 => 1.03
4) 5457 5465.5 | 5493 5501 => 0.99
